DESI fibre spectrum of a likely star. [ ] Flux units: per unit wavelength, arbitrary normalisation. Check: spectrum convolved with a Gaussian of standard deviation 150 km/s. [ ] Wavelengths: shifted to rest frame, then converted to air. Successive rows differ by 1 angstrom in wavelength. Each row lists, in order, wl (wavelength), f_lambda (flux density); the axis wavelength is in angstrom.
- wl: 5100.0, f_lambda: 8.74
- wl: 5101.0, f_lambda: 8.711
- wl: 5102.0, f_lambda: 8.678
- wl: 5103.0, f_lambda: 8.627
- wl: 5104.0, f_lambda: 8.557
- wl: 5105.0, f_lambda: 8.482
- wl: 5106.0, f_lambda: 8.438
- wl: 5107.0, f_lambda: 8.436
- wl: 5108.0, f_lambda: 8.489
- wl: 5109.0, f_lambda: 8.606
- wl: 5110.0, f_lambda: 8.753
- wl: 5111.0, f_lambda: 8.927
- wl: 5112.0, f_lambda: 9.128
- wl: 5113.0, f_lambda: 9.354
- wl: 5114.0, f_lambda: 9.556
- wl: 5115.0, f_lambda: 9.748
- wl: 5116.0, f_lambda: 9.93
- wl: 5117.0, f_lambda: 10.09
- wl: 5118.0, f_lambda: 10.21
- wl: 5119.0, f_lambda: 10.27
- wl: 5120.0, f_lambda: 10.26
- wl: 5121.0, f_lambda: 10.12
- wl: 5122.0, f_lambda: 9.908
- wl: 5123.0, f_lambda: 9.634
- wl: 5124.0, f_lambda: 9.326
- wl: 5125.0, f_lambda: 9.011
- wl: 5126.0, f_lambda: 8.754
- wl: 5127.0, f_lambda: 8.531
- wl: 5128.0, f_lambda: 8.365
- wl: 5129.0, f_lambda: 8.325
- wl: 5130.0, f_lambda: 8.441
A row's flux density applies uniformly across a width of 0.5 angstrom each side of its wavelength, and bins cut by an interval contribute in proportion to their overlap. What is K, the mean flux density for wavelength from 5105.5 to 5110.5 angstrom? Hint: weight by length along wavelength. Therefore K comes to 8.54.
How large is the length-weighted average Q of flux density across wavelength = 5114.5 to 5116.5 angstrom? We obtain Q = 9.84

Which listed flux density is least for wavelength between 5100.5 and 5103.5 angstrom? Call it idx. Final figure 8.627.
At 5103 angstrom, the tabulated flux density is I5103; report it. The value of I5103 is 8.627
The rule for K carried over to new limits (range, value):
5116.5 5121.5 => 10.2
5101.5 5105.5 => 8.59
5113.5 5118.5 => 9.91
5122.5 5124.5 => 9.48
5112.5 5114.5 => 9.45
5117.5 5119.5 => 10.2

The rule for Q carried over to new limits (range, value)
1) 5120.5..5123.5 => 9.89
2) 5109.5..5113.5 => 9.04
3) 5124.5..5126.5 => 8.88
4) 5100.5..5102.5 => 8.69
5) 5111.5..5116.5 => 9.54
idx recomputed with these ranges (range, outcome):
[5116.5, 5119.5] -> 10.09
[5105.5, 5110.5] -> 8.436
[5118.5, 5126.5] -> 8.754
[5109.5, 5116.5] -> 8.753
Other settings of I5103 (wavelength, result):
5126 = 8.754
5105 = 8.482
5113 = 9.354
